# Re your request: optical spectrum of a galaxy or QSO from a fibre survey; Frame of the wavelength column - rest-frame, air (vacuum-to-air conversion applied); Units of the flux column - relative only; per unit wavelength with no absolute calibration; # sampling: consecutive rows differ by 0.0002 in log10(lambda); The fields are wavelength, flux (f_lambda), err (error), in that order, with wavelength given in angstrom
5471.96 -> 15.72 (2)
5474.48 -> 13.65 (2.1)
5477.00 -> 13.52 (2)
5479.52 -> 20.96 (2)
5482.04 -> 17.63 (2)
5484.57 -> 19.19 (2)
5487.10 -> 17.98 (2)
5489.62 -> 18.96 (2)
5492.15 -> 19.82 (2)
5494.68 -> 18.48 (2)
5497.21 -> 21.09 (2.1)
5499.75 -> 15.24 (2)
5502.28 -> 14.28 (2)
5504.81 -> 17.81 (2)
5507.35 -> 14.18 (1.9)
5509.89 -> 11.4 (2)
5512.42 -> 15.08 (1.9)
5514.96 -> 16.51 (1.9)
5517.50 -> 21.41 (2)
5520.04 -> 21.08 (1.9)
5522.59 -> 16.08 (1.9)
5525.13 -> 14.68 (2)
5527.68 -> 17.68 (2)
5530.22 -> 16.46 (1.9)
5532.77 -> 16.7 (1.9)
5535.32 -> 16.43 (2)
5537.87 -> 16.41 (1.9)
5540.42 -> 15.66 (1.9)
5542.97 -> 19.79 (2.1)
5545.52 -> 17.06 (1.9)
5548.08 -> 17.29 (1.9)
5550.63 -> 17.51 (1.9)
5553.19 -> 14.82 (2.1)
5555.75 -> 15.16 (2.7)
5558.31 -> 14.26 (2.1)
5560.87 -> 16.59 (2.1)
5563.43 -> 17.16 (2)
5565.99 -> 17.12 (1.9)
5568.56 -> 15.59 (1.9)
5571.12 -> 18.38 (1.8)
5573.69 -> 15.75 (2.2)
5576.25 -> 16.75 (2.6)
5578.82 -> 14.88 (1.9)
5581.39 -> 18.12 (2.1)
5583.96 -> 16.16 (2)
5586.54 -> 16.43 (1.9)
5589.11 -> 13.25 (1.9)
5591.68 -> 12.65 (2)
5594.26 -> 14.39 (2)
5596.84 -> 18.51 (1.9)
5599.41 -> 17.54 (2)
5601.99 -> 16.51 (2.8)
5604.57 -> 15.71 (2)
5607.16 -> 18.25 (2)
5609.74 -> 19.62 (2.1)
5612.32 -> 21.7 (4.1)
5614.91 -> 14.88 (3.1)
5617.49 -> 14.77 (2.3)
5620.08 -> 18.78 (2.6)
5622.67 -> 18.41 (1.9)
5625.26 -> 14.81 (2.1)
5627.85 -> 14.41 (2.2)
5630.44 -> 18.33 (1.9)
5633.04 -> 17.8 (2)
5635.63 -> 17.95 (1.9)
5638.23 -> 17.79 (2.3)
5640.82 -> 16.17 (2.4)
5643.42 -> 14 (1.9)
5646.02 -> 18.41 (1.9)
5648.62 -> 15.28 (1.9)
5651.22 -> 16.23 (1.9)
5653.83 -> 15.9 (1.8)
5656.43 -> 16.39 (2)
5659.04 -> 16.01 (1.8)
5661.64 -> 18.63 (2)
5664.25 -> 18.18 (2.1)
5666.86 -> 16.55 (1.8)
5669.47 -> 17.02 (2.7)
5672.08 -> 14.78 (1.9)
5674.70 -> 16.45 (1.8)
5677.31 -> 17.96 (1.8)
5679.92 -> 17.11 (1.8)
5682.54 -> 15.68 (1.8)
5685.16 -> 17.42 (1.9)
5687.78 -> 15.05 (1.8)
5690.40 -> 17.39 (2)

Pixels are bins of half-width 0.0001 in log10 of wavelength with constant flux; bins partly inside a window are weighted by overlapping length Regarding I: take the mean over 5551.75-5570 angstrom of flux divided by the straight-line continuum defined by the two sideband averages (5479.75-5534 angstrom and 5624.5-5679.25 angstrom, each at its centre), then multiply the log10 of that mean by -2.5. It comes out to 0.08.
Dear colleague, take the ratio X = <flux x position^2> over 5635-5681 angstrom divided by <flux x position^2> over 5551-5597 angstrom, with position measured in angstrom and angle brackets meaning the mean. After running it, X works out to 1.09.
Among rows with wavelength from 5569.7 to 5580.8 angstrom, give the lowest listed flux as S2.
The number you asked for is 14.88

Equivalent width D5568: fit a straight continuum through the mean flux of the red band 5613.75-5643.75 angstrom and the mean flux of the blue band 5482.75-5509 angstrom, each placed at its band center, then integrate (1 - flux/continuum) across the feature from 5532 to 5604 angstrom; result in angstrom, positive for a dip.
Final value 3.18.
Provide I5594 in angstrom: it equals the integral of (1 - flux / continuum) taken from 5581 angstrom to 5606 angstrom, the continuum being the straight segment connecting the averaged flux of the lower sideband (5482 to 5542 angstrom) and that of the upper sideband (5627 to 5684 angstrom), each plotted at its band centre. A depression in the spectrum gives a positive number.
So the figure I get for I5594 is 1.50 angstrom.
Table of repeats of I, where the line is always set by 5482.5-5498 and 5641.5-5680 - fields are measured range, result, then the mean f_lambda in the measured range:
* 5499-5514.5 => 0.267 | 14.7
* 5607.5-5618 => -0.045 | 18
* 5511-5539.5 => 0.092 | 17.1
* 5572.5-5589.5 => 0.110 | 16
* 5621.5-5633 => 0.030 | 16.6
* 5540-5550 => 0.041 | 17.6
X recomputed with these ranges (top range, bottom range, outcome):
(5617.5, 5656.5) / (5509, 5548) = 1.02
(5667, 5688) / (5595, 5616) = 0.95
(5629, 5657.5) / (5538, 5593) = 1.06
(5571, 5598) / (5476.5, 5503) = 0.90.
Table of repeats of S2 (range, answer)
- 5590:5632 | 12.65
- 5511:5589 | 14.26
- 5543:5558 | 14.82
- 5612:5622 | 14.77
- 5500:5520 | 11.4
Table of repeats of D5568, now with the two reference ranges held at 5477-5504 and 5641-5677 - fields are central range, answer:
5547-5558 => 1.0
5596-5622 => -1.0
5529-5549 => 0.8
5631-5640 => -0.6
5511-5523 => -0.1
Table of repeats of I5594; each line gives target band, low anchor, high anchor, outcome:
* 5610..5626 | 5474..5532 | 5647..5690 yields -0.7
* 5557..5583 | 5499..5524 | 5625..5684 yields 0.0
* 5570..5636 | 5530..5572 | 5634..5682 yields -0.2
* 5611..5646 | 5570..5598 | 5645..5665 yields -1.0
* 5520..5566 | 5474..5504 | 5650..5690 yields 2.0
